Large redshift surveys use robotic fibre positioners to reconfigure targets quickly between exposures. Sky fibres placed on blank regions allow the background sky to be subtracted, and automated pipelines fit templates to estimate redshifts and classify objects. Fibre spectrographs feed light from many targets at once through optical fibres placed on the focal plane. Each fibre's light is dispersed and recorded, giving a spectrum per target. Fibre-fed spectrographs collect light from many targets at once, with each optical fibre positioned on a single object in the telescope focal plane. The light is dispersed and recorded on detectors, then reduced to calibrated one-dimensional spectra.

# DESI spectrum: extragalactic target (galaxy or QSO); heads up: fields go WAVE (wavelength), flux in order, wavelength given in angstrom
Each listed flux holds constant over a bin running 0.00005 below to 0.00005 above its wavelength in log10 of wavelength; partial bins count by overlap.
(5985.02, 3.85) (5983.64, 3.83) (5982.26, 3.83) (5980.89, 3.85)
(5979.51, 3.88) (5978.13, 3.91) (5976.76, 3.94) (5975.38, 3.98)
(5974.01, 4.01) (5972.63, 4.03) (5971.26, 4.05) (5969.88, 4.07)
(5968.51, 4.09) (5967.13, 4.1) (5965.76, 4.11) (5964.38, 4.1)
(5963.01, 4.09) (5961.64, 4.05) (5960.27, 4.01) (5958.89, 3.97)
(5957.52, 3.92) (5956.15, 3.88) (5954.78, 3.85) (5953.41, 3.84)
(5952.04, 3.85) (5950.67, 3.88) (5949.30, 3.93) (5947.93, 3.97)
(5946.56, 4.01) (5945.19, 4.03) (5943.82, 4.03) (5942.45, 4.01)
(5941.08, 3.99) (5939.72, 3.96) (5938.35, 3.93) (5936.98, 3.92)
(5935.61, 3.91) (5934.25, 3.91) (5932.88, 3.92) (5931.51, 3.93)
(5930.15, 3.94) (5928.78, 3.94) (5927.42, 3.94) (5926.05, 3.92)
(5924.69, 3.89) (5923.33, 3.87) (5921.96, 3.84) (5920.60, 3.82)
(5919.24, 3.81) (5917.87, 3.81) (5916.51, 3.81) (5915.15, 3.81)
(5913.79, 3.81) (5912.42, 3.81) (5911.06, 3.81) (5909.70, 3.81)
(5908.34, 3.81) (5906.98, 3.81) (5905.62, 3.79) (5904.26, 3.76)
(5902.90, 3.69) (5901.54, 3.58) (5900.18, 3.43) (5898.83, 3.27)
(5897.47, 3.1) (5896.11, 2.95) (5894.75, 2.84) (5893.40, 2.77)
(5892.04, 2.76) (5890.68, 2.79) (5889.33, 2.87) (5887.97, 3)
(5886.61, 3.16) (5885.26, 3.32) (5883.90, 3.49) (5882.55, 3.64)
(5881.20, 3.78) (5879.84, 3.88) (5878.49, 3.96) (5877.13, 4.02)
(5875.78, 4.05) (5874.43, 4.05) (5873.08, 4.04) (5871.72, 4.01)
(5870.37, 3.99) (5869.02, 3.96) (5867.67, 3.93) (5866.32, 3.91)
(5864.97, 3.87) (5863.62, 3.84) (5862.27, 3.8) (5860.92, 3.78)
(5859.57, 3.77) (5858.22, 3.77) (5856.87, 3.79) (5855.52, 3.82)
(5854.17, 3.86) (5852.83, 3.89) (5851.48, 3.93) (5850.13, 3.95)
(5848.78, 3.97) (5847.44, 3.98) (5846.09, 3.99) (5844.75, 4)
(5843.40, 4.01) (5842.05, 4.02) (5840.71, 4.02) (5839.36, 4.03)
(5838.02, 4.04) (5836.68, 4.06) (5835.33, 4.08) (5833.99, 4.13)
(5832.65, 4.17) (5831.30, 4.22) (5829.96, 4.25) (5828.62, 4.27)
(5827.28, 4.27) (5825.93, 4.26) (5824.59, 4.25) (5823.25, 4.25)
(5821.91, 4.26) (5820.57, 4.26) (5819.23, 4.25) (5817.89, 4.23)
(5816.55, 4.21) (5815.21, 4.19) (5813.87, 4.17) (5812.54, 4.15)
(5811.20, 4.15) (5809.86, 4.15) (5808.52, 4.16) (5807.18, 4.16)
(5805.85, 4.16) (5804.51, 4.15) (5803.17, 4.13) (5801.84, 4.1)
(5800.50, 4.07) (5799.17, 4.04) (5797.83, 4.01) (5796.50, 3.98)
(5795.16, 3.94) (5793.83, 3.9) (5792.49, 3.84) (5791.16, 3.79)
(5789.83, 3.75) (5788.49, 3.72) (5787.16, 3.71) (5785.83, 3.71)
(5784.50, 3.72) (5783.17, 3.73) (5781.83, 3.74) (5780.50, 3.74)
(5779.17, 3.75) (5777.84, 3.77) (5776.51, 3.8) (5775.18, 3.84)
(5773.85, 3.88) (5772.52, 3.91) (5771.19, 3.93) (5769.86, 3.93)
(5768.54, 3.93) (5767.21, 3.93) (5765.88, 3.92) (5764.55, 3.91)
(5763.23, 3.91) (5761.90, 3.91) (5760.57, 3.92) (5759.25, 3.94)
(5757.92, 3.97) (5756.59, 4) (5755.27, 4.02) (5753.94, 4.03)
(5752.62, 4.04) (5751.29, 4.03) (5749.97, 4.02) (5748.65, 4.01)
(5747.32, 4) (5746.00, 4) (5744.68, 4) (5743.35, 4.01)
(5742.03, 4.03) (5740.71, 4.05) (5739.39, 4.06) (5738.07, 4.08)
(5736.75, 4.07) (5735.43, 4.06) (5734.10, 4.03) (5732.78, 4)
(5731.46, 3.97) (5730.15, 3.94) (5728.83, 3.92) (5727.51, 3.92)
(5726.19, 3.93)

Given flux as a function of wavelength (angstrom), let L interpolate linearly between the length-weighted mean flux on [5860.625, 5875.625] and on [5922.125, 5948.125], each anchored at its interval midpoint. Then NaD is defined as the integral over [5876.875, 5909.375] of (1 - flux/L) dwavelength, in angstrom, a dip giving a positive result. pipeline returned 4.52 angstrom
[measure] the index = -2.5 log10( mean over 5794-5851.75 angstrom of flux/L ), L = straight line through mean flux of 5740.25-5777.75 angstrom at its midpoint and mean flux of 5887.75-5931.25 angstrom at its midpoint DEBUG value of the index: -0.09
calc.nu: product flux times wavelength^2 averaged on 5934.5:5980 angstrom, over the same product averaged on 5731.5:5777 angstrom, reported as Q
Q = 1.1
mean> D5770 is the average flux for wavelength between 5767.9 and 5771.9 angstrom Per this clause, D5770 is 3.94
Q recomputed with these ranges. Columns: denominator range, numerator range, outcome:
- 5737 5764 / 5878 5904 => 0.86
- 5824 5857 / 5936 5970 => 1.02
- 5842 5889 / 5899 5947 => 1.03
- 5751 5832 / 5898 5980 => 1.02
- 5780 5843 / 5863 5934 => 0.93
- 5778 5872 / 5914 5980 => 1.03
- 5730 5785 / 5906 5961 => 1.05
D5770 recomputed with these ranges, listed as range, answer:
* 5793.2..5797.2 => 3.94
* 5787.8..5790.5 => 3.73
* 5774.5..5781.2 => 3.78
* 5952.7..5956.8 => 3.86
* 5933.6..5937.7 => 3.91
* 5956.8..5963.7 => 4.01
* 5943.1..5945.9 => 4.02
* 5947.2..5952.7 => 3.91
